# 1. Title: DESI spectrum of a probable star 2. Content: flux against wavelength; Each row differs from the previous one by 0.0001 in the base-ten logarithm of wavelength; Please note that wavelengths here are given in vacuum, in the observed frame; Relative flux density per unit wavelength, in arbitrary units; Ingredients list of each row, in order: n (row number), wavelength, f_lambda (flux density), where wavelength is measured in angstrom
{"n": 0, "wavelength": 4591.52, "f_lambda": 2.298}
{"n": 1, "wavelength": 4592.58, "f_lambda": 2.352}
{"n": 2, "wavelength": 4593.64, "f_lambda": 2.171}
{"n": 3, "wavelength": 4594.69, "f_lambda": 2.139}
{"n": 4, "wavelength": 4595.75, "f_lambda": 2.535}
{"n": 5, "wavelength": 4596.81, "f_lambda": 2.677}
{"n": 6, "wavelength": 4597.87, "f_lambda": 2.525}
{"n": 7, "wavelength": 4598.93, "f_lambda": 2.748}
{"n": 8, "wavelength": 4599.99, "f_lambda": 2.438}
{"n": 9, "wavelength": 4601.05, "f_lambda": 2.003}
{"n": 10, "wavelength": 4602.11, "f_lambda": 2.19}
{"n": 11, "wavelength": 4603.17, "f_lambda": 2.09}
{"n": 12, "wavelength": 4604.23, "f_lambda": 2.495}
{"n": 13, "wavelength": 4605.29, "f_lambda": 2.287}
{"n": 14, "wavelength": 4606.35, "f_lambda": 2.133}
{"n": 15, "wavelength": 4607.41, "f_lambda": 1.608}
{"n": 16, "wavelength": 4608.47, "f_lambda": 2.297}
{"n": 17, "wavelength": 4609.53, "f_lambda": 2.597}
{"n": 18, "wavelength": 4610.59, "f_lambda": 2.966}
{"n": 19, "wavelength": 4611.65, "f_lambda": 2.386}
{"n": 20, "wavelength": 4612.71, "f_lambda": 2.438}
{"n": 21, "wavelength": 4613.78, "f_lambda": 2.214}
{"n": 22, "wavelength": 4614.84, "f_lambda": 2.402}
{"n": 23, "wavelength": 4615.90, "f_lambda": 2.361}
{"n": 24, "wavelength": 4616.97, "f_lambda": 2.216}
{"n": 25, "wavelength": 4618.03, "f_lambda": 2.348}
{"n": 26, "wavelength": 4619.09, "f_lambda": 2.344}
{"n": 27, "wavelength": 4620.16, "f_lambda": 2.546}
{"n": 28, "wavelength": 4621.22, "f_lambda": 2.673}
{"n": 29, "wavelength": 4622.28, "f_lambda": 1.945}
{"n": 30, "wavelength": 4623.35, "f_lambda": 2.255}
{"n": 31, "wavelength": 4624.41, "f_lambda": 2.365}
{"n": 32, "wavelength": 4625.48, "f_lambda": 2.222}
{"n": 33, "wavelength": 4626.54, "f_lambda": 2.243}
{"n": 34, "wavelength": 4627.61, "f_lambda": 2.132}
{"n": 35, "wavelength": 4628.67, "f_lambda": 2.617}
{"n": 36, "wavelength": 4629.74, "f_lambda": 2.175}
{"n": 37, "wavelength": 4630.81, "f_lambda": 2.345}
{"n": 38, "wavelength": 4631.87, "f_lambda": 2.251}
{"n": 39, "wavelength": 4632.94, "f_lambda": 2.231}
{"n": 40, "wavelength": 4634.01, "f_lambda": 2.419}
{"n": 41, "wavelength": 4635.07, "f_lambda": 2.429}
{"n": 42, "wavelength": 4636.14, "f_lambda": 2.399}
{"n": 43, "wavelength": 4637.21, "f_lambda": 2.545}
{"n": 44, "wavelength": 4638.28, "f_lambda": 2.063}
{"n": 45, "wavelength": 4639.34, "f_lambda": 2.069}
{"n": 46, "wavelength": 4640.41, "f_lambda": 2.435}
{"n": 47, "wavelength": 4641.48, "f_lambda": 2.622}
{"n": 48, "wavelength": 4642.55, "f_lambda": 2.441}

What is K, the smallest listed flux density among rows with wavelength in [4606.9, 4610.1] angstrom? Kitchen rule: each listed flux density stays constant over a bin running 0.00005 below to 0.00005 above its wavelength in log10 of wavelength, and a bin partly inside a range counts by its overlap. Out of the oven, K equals 1.608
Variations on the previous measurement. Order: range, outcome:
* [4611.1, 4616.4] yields 2.214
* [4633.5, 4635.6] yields 2.419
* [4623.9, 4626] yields 2.222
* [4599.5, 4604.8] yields 2.003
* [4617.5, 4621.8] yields 2.344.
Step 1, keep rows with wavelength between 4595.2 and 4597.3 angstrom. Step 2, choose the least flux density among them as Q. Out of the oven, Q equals 2.535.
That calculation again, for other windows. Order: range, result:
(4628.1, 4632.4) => 2.175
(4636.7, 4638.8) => 2.063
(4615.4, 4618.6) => 2.216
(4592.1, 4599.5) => 2.139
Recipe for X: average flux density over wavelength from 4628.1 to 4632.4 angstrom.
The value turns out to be 2.35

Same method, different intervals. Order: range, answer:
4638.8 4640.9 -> 2.25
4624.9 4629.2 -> 2.3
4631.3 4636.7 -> 2.35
